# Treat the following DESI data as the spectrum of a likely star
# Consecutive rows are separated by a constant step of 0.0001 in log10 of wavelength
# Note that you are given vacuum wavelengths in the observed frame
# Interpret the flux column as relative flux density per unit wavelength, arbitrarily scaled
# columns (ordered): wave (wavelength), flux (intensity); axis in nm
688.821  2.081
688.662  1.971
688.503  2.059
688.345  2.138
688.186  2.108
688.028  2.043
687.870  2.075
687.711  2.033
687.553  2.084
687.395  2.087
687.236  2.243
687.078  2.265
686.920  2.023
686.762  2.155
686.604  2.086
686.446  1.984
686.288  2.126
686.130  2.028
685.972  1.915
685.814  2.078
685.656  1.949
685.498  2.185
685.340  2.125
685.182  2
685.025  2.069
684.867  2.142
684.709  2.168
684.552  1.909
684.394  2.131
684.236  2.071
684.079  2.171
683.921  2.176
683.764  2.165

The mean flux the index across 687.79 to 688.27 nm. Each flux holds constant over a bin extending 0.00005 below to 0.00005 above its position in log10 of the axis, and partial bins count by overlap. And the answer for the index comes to 2.07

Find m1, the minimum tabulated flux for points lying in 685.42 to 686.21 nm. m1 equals 1.915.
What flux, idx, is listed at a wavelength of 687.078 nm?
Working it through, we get 2.265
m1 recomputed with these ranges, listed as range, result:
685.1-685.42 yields 2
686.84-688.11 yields 2.023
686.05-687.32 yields 1.984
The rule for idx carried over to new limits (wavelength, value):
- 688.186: 2.108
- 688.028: 2.043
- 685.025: 2.069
